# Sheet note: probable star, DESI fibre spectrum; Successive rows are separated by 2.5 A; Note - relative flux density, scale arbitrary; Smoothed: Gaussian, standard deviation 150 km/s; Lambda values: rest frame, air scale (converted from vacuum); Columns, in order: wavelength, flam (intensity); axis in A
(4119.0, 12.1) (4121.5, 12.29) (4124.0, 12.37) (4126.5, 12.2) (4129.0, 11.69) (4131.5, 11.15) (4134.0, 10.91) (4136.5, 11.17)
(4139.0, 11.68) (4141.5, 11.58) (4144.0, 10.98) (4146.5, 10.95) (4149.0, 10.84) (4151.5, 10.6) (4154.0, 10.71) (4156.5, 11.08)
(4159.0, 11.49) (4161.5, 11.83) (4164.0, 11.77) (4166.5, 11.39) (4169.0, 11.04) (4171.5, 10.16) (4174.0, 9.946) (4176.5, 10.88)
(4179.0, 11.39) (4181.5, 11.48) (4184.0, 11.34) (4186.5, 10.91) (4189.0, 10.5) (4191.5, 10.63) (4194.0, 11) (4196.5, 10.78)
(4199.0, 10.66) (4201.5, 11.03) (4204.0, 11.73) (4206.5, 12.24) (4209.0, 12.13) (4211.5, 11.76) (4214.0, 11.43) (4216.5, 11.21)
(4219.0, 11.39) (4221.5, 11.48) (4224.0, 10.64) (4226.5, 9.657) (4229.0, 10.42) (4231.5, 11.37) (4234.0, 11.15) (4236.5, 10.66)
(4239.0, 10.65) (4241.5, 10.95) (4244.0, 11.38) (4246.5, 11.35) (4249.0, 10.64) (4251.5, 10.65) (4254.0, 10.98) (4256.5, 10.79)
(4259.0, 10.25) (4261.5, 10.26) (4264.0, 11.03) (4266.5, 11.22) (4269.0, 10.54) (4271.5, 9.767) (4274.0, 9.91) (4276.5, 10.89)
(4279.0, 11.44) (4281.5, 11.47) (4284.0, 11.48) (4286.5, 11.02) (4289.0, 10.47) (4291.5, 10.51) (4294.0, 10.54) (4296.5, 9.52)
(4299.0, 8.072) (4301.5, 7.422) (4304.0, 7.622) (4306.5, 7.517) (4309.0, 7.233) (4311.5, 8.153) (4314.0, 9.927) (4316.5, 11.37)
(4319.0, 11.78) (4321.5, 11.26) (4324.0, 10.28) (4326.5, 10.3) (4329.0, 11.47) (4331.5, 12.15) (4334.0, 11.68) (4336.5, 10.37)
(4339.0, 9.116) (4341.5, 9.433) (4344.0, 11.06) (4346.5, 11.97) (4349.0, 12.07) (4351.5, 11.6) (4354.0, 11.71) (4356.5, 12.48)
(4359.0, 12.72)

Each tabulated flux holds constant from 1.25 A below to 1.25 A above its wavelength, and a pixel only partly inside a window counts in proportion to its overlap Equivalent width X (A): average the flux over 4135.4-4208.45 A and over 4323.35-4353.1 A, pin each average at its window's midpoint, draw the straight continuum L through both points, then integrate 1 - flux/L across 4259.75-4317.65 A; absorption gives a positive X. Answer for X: 5.9 A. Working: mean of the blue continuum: 11.1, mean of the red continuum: 11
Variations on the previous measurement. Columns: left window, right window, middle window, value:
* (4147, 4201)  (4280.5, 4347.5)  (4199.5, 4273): -2.74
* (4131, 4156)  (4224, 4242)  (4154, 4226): -2.04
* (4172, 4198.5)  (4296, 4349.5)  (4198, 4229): -1.66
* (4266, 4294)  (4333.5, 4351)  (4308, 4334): 0.75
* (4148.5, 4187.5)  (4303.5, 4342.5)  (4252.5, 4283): -0.95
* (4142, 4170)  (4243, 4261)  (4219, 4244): 0.15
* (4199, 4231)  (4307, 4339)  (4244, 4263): 0.31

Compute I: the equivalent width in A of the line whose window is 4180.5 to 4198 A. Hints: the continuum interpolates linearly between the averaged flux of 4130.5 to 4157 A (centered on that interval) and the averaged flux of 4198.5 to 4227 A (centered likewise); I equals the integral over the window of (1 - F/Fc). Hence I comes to 0.48 A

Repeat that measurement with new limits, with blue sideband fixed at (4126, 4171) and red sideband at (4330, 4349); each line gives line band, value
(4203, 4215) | -0.8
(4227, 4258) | 0.6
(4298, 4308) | 3.0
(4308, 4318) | 1.5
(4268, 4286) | 0.4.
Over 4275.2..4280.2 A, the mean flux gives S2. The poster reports 11.1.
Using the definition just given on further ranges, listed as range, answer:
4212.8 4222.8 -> 11.4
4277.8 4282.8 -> 11.5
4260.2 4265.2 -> 10.6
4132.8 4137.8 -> 11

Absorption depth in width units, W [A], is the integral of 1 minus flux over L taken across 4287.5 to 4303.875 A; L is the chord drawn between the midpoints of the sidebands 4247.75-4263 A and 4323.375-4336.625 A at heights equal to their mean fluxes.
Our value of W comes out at 2.4 A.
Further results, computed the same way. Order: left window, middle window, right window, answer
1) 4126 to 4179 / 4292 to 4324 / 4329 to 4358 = 5.6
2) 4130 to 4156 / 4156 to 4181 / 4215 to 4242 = -0.2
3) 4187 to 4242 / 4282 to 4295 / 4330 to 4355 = 0.3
